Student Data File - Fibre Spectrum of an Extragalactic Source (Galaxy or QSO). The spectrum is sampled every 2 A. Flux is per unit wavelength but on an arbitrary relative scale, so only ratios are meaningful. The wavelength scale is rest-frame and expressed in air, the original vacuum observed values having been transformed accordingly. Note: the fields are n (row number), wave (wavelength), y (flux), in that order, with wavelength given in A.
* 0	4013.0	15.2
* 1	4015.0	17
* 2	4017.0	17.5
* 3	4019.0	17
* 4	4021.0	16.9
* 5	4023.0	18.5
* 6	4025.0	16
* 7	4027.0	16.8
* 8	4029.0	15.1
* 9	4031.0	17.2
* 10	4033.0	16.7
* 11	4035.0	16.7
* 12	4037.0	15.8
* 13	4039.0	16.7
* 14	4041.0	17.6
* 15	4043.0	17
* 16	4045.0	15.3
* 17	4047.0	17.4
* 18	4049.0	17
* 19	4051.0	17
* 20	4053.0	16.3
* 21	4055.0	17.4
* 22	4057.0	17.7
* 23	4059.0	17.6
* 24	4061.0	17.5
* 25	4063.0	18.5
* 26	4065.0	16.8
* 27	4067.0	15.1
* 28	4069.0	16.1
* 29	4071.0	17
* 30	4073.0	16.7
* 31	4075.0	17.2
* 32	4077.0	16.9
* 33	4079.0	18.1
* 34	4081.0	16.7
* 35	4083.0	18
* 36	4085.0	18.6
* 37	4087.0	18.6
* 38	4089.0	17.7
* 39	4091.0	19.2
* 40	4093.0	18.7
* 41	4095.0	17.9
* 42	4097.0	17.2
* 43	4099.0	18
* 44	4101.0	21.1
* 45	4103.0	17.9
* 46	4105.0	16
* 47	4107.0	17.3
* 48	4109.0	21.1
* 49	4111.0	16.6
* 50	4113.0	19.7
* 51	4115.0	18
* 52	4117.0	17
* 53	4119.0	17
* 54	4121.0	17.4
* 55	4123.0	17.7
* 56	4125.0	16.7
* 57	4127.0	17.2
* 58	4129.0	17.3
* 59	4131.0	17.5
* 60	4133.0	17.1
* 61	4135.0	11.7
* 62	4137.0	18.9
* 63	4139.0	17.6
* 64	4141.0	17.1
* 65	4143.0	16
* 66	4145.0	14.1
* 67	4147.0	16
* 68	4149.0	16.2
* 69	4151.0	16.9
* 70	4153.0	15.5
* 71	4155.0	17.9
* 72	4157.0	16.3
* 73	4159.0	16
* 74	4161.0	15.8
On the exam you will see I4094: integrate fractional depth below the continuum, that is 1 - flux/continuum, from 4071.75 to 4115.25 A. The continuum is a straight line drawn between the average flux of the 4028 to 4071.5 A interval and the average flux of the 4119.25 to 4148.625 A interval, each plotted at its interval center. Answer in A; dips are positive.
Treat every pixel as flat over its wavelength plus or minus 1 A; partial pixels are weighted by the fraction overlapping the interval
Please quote -3.5 A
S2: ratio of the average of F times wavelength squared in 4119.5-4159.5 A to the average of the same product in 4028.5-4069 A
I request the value 1.0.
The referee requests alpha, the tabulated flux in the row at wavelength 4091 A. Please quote 19.2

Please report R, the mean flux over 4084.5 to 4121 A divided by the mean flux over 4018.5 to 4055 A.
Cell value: 1.1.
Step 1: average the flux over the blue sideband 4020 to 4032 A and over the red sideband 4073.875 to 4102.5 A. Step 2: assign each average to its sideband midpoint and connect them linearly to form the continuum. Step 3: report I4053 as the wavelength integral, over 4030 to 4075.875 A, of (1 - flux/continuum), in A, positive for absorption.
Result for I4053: 1.2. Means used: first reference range 16.7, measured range 16.9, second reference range 18.1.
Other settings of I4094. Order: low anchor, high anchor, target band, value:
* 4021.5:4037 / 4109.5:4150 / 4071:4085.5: -0.5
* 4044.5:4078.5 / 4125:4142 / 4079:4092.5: -1.0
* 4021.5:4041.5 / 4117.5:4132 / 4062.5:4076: 0.2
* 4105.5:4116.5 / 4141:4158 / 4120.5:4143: 0.4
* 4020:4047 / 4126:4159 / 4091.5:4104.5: -1.5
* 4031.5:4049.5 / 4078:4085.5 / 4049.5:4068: 0.1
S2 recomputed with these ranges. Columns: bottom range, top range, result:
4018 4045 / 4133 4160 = 1.03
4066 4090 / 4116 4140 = 1.01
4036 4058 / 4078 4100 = 1.10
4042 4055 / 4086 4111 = 1.12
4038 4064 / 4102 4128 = 1.06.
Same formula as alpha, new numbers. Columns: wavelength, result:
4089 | 17.7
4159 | 16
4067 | 15.1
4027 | 16.8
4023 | 18.5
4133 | 17.1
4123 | 17.7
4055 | 17.4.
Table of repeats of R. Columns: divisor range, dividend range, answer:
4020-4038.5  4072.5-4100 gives 1.07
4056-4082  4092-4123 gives 1.06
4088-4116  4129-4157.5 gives 0.89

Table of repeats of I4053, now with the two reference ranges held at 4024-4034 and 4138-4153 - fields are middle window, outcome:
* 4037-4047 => -0.2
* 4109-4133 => -2.0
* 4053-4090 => -2.3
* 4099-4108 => -1.0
